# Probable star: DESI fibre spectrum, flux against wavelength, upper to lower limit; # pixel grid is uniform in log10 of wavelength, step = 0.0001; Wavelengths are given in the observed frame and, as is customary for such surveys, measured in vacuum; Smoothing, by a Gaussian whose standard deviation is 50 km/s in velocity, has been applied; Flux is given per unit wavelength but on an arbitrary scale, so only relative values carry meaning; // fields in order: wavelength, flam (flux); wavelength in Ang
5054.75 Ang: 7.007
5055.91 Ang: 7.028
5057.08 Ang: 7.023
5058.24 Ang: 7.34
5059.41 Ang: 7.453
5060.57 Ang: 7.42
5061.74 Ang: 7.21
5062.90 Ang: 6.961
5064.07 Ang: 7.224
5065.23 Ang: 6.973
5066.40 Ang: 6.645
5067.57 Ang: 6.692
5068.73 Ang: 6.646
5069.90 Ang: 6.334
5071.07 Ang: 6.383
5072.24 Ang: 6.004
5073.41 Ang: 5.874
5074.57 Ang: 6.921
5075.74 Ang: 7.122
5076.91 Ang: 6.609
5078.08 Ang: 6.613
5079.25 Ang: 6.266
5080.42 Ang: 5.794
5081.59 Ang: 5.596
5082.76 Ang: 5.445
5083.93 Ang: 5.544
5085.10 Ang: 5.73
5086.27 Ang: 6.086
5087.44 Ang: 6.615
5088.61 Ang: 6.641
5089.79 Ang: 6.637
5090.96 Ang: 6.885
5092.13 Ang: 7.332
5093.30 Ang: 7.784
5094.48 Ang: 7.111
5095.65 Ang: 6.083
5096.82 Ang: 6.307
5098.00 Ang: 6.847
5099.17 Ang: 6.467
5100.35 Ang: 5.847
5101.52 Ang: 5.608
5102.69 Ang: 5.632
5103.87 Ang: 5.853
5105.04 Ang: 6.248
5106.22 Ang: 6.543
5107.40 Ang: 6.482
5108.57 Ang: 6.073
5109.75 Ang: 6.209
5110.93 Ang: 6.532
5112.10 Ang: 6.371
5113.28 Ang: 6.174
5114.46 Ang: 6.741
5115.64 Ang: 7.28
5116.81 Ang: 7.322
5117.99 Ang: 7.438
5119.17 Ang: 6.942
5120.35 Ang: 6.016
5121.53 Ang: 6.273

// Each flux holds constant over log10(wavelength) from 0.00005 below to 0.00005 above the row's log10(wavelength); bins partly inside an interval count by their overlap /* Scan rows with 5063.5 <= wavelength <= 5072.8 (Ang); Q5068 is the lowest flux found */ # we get 6.004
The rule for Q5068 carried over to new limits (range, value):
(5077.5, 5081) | 5.794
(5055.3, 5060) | 7.023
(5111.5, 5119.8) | 6.174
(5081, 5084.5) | 5.445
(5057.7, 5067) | 6.645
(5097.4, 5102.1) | 5.608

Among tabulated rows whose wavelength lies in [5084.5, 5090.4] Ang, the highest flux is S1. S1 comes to 6.641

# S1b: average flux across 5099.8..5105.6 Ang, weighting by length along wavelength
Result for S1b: 5.85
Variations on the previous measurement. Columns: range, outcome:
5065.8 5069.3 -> 6.66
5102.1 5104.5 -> 5.76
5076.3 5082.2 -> 6.17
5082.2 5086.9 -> 5.72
